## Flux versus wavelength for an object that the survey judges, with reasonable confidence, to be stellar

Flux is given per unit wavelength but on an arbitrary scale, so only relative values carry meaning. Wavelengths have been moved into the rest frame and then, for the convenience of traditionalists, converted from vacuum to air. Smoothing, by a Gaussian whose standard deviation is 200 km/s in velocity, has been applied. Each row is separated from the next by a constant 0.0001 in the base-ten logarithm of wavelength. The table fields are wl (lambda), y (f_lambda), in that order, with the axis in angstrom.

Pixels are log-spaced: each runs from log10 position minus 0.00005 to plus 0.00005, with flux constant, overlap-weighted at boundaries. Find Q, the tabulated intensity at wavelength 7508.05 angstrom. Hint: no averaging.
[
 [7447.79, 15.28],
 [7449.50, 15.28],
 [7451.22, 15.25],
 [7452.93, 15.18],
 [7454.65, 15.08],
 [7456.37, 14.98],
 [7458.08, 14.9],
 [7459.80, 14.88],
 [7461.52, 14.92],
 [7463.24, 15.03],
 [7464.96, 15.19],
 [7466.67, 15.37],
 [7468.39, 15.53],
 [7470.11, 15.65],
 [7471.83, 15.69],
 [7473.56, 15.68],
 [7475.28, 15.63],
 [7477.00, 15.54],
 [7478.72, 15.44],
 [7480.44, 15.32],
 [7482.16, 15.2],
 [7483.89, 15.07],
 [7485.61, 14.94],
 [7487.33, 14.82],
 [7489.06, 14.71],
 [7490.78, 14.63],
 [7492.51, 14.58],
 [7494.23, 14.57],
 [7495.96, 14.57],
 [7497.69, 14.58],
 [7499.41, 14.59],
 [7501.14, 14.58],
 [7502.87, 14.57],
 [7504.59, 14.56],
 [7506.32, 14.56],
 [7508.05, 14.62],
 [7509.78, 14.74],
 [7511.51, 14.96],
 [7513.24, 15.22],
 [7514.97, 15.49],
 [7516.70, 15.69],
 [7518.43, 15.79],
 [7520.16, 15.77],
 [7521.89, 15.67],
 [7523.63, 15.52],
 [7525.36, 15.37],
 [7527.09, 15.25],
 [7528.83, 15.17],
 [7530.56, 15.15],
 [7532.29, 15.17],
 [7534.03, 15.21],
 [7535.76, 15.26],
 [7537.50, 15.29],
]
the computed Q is 14.62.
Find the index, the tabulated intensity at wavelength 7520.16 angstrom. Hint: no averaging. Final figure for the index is 15.77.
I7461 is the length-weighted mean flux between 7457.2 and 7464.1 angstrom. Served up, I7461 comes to 14.9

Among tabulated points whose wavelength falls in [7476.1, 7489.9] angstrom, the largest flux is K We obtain 15.54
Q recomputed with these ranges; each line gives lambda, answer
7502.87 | 14.57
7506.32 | 14.56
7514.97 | 15.49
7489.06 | 14.71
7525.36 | 15.37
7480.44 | 15.32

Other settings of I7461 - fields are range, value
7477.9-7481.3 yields 15.4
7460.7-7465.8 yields 15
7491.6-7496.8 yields 14.6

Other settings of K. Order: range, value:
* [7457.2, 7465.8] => 15.19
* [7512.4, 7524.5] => 15.79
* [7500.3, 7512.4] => 14.96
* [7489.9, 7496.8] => 14.63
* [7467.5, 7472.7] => 15.69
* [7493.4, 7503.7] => 14.59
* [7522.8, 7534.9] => 15.52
